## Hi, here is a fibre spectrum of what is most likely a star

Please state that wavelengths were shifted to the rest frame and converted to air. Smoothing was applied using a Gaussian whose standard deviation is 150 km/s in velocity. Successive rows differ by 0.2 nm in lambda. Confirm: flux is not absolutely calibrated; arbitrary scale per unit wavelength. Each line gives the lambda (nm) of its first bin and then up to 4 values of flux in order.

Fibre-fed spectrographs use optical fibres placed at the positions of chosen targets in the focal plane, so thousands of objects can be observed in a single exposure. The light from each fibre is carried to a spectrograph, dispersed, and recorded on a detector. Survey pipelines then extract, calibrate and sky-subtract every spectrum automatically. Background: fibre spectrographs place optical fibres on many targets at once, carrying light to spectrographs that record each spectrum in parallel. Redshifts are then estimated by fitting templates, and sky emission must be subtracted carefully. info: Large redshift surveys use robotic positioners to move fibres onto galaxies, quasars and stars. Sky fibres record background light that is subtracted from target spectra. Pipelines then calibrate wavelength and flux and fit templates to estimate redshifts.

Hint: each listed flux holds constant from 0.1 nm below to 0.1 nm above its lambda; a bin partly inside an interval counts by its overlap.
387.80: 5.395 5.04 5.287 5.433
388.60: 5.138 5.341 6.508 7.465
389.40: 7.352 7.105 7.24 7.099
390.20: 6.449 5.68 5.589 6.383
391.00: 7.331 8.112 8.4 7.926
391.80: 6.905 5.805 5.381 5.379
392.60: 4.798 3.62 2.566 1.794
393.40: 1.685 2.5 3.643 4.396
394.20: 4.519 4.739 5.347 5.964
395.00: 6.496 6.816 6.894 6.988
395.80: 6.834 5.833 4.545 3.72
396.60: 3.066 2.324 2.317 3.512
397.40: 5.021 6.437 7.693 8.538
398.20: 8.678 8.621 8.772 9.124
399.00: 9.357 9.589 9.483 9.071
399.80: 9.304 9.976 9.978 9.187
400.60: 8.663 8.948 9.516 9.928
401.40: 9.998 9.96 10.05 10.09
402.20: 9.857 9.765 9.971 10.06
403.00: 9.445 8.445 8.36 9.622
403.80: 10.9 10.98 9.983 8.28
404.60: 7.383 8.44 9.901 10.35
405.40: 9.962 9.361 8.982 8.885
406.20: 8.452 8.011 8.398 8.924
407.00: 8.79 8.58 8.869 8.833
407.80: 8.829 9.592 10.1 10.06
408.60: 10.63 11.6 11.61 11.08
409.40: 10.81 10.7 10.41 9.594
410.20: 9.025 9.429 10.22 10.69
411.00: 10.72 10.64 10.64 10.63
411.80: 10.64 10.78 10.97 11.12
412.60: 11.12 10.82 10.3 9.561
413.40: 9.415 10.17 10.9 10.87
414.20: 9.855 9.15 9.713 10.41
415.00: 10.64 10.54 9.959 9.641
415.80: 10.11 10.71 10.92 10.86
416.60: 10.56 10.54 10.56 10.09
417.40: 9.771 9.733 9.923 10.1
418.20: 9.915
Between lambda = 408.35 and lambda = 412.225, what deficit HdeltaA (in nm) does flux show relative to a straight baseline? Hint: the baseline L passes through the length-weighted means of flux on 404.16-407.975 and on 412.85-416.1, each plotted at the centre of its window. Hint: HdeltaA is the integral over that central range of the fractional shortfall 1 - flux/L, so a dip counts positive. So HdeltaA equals -0.42 nm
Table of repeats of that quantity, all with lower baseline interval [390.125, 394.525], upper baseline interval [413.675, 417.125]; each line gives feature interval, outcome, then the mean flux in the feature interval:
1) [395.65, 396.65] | 0.17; 5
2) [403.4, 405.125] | -0.34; 9.39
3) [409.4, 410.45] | -0.10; 9.94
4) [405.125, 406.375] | -0.16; 9.23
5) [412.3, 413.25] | -0.09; 10.6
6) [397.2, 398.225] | -0.07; 6.8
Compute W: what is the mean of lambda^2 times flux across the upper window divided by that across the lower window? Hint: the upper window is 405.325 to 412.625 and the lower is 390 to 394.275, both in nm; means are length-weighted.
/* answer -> 2.07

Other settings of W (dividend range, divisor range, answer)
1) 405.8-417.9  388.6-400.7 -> 1.73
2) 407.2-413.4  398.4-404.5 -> 1.13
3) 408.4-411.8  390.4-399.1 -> 2.00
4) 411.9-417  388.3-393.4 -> 1.97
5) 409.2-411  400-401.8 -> 1.11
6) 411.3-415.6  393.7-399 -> 1.92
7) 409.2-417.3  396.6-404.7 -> 1.28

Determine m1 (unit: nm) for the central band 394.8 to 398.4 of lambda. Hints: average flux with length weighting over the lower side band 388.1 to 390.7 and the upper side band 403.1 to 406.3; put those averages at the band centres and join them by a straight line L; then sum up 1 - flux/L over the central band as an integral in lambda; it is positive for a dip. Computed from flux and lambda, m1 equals 0.921 nm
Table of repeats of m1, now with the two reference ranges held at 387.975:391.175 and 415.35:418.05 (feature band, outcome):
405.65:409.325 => -0.215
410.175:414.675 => -0.332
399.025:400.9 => -0.362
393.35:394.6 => 0.572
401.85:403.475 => -0.257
